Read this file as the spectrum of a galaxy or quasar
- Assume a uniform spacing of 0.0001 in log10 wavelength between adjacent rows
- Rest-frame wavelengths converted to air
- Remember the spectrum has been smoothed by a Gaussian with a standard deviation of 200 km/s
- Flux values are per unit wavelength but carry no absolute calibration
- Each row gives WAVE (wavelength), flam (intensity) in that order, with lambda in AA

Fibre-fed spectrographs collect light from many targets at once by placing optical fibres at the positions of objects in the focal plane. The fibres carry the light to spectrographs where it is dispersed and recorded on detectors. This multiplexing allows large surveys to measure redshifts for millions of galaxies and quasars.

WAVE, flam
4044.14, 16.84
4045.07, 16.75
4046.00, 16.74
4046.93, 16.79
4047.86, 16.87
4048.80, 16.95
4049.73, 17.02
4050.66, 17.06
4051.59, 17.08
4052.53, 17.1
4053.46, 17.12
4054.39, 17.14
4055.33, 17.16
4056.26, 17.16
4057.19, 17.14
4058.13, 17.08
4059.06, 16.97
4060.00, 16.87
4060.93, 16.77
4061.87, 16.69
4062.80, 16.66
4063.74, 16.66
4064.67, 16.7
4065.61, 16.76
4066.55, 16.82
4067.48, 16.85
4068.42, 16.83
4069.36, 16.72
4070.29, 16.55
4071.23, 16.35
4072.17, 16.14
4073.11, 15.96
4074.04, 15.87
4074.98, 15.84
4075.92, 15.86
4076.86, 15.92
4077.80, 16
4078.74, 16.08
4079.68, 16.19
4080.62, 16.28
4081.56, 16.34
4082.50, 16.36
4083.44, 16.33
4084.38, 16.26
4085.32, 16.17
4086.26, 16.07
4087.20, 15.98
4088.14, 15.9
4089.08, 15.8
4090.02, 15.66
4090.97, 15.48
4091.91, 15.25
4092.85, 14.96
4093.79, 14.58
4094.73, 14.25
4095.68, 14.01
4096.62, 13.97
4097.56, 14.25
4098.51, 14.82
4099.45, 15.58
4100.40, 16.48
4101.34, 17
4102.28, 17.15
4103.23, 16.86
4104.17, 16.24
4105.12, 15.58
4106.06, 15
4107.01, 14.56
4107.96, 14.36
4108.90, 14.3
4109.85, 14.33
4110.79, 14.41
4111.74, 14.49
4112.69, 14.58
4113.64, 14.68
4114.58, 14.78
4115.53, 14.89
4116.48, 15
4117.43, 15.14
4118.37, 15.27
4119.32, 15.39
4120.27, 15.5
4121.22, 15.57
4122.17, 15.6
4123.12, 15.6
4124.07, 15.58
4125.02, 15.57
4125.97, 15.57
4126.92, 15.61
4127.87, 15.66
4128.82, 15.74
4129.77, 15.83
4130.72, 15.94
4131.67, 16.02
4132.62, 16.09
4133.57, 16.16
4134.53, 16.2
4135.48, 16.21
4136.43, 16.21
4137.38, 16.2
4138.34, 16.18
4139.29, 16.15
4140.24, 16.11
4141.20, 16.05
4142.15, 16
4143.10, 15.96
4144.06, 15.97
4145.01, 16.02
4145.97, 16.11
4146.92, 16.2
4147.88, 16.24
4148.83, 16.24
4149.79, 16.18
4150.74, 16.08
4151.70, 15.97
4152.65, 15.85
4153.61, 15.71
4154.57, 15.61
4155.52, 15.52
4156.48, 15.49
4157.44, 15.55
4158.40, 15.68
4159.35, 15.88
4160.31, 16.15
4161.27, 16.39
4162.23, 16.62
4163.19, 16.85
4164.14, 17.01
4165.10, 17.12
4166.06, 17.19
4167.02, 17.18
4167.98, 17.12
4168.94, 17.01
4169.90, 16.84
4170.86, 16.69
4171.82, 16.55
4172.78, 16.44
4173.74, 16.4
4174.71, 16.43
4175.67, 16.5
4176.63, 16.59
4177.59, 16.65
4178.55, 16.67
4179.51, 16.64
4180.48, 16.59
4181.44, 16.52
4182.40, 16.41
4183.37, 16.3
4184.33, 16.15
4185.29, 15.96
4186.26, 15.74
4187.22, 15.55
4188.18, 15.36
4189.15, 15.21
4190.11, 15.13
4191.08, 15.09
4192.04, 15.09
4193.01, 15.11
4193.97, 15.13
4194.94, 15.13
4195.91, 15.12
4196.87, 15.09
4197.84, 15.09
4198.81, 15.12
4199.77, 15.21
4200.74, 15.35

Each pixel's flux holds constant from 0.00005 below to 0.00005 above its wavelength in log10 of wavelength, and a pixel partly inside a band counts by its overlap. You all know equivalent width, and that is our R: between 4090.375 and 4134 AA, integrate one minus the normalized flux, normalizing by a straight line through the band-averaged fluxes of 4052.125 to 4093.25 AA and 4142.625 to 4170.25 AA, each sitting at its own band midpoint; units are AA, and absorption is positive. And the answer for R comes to 2.7 AA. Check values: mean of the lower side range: 16.4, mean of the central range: 15.3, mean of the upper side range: 16.3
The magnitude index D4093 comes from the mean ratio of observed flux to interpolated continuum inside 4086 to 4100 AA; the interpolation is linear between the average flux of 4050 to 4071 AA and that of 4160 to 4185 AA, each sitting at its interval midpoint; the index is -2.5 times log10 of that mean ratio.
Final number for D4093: 0.12 mag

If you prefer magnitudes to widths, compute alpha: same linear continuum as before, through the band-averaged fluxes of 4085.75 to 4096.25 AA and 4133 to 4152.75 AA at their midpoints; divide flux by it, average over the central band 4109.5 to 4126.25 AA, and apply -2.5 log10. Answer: 0.042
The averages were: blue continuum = 15.3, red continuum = 16.1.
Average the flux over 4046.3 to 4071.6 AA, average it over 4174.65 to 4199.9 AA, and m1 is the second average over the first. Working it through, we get 0.93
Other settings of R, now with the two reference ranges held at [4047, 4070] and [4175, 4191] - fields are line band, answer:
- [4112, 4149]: 1.6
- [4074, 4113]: 2.8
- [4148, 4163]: 0.3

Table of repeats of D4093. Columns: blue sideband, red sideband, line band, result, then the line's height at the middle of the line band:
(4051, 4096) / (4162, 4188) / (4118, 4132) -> 0.05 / 16.4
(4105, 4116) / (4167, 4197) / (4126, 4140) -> -0.06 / 15.1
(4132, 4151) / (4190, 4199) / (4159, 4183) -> -0.07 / 15.6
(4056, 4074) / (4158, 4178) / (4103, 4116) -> 0.12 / 16.7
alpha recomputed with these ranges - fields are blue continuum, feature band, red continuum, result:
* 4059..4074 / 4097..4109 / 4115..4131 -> 0.02 mag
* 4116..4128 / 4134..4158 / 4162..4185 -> 0.00 mag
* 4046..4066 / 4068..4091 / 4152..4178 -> 0.05 mag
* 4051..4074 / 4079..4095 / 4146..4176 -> 0.06 mag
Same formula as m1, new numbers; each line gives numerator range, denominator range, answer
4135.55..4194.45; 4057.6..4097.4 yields 1.01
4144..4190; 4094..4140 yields 1.05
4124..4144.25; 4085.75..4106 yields 1.03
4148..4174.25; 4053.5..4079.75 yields 0.99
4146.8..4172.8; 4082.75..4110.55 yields 1.06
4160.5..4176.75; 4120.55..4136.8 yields 1.06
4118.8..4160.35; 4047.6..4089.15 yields 0.96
